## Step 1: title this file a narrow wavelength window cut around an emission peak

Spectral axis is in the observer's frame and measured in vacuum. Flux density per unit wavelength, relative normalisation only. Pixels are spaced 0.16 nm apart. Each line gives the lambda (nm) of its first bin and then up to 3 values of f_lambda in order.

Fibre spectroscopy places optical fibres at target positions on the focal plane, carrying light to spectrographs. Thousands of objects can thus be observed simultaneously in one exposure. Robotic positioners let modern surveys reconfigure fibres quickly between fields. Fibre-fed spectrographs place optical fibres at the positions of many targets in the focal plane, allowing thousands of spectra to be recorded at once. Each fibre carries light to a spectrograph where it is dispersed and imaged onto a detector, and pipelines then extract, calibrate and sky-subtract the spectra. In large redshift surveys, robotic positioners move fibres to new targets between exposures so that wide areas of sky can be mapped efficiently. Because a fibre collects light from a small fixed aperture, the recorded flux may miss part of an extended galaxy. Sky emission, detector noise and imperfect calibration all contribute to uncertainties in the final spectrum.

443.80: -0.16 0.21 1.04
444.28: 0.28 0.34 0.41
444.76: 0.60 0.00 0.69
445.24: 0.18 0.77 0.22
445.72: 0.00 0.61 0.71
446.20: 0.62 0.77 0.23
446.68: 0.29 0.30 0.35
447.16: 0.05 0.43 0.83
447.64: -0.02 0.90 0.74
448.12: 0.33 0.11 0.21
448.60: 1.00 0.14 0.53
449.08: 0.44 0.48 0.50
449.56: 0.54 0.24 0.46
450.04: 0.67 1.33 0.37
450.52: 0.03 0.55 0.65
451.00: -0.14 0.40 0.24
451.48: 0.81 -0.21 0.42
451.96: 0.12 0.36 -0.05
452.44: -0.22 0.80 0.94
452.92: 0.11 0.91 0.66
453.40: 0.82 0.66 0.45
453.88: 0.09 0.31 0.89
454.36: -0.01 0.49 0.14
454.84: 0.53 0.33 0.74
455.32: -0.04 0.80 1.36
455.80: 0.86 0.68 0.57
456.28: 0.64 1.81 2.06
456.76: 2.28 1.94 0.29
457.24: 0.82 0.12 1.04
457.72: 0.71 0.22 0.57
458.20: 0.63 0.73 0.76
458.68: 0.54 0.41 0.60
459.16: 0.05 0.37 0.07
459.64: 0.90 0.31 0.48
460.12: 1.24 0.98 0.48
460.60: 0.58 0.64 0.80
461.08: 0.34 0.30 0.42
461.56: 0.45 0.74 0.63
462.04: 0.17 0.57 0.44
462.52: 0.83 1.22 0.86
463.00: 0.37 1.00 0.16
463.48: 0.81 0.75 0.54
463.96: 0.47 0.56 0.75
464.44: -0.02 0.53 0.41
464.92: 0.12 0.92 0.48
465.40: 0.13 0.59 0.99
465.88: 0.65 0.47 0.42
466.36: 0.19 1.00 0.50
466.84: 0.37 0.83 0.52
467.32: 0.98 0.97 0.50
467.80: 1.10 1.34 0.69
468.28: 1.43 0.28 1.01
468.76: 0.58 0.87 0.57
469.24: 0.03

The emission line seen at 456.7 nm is [O II] 3727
